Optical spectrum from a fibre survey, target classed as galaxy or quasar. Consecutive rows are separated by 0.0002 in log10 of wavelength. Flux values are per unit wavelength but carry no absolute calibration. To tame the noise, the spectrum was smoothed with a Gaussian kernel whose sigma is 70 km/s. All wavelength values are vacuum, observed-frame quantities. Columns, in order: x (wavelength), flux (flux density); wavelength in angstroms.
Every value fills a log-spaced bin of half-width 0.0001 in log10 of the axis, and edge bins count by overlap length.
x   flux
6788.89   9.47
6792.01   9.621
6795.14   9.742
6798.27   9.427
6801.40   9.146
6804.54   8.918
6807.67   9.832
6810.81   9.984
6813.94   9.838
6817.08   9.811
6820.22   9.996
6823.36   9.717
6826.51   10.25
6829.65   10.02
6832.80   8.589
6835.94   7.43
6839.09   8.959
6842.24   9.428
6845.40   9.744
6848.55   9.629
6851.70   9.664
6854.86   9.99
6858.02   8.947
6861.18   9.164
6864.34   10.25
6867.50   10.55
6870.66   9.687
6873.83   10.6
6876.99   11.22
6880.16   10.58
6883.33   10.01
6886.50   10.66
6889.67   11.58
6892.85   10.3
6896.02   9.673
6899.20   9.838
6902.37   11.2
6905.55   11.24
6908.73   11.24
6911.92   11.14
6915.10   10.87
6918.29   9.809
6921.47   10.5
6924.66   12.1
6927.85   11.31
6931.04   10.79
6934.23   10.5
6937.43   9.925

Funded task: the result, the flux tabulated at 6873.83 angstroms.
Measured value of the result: 10.6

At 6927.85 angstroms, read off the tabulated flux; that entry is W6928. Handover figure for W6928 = 11.31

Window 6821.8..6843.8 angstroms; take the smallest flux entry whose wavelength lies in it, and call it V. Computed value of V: 7.43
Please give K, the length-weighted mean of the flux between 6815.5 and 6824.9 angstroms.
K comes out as 9.84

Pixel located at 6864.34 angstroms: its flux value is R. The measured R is 10.25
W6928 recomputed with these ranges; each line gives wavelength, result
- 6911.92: 11.14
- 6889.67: 11.58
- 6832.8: 8.589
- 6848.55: 9.629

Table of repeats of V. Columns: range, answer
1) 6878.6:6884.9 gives 10.01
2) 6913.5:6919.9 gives 9.809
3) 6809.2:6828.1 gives 9.717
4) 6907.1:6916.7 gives 10.87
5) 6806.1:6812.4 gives 9.832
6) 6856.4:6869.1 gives 8.947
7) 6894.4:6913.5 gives 9.673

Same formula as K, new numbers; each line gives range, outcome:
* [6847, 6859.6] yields 9.56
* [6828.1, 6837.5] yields 8.68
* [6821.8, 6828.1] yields 9.98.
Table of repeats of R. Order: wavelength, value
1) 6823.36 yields 9.717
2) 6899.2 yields 9.838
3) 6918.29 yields 9.809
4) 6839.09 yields 8.959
